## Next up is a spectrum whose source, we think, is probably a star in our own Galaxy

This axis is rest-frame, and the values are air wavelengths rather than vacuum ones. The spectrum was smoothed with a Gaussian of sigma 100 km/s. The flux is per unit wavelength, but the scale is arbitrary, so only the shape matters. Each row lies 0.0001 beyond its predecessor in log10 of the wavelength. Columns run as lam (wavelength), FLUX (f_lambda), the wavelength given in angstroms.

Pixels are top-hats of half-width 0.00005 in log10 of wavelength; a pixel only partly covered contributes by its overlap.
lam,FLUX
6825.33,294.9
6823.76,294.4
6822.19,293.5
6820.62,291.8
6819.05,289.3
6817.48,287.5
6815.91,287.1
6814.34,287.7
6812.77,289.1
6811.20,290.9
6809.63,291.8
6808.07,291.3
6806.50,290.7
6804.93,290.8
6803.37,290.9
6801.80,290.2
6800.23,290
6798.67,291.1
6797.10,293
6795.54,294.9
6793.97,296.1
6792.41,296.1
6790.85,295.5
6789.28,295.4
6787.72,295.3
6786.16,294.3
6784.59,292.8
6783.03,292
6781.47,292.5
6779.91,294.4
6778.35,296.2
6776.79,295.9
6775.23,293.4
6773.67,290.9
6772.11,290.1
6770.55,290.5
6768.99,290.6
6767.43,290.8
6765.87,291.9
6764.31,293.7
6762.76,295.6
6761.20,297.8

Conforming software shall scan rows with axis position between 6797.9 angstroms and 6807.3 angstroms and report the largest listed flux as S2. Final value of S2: 291.1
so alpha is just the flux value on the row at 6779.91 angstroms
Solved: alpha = 294.4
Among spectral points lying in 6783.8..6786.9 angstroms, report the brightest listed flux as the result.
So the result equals 294.3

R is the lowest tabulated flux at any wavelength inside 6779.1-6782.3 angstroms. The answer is 292.5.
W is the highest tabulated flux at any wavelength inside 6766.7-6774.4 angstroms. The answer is 290.9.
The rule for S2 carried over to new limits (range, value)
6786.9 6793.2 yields 296.1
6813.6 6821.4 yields 291.8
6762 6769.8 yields 295.6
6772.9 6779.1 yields 296.2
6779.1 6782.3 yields 294.4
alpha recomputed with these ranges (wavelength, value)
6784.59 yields 292.8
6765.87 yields 291.9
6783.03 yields 292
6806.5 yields 290.7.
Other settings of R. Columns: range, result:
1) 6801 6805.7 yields 290.2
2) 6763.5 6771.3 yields 290.5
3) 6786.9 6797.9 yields 293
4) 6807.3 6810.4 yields 291.3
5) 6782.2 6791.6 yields 292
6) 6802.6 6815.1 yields 287.7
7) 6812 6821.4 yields 287.1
